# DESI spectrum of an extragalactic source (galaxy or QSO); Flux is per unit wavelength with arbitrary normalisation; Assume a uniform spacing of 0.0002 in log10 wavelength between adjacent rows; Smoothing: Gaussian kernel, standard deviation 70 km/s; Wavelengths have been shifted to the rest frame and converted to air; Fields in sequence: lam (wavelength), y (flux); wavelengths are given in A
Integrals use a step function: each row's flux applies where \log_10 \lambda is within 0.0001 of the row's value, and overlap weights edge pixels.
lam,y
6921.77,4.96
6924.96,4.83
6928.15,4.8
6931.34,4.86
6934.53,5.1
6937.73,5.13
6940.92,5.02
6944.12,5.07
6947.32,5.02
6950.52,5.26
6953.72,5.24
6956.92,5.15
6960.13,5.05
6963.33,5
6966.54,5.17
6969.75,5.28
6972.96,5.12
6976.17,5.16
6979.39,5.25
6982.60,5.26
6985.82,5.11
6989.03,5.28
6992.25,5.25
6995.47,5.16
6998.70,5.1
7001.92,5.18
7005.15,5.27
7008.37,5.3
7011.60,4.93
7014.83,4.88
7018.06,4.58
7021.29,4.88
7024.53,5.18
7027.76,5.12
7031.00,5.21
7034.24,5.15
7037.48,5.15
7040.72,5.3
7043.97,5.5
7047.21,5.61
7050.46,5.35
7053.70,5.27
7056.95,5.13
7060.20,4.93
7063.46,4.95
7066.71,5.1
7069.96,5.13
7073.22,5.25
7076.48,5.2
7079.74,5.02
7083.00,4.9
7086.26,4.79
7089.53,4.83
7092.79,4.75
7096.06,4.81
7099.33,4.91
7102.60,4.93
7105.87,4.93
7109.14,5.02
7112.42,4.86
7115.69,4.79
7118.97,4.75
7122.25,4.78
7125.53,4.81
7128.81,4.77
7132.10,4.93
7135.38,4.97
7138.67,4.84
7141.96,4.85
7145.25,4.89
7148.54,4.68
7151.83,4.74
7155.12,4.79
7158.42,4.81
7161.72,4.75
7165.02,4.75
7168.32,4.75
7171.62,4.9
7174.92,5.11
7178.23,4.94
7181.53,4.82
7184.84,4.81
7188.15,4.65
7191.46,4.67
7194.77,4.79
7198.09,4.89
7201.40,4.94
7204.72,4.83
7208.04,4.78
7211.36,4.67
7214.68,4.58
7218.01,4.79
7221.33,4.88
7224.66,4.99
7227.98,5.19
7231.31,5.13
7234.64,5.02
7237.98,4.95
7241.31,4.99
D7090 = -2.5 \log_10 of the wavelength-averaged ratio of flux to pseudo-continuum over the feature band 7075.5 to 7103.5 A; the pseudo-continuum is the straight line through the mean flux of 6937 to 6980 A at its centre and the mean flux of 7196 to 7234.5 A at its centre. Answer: 0.02 mag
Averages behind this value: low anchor 5.13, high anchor 4.88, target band 4.9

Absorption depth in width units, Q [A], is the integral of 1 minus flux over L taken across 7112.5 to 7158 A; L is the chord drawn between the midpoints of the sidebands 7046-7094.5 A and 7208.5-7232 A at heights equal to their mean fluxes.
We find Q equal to 1.6 A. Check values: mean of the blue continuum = 5.08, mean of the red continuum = 4.88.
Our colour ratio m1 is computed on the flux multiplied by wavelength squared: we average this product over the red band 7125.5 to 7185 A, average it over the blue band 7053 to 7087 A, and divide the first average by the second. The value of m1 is 1.0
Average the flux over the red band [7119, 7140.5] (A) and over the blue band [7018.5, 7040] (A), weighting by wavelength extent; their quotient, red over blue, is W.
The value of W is 1.0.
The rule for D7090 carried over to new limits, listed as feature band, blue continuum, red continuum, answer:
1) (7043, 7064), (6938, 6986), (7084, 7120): -0.06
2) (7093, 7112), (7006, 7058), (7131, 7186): 0.02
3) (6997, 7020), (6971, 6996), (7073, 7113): 0.02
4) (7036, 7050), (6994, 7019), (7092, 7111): -0.08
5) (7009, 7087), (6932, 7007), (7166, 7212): -0.02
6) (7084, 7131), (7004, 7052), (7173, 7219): 0.03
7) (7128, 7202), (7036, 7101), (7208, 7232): 0.03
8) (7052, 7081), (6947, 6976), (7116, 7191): -0.03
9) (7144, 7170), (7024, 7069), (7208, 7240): 0.06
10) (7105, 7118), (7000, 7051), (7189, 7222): 0.02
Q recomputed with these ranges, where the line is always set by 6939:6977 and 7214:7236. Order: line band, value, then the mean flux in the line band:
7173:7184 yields 0.1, 4.95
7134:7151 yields 0.6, 4.84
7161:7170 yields 0.4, 4.75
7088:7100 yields 0.5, 4.82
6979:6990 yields -0.2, 5.22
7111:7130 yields 0.9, 4.79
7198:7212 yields 0.4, 4.83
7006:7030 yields 0.4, 5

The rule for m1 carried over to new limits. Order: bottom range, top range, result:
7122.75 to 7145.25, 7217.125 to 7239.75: 1.06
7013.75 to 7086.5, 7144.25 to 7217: 0.97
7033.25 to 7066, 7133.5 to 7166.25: 0.95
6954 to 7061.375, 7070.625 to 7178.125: 0.98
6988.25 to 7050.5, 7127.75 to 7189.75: 0.97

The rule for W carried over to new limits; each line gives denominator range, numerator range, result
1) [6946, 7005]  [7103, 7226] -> 0.93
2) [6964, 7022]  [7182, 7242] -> 0.95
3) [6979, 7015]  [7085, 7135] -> 0.94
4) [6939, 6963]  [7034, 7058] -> 1.04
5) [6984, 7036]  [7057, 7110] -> 0.97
